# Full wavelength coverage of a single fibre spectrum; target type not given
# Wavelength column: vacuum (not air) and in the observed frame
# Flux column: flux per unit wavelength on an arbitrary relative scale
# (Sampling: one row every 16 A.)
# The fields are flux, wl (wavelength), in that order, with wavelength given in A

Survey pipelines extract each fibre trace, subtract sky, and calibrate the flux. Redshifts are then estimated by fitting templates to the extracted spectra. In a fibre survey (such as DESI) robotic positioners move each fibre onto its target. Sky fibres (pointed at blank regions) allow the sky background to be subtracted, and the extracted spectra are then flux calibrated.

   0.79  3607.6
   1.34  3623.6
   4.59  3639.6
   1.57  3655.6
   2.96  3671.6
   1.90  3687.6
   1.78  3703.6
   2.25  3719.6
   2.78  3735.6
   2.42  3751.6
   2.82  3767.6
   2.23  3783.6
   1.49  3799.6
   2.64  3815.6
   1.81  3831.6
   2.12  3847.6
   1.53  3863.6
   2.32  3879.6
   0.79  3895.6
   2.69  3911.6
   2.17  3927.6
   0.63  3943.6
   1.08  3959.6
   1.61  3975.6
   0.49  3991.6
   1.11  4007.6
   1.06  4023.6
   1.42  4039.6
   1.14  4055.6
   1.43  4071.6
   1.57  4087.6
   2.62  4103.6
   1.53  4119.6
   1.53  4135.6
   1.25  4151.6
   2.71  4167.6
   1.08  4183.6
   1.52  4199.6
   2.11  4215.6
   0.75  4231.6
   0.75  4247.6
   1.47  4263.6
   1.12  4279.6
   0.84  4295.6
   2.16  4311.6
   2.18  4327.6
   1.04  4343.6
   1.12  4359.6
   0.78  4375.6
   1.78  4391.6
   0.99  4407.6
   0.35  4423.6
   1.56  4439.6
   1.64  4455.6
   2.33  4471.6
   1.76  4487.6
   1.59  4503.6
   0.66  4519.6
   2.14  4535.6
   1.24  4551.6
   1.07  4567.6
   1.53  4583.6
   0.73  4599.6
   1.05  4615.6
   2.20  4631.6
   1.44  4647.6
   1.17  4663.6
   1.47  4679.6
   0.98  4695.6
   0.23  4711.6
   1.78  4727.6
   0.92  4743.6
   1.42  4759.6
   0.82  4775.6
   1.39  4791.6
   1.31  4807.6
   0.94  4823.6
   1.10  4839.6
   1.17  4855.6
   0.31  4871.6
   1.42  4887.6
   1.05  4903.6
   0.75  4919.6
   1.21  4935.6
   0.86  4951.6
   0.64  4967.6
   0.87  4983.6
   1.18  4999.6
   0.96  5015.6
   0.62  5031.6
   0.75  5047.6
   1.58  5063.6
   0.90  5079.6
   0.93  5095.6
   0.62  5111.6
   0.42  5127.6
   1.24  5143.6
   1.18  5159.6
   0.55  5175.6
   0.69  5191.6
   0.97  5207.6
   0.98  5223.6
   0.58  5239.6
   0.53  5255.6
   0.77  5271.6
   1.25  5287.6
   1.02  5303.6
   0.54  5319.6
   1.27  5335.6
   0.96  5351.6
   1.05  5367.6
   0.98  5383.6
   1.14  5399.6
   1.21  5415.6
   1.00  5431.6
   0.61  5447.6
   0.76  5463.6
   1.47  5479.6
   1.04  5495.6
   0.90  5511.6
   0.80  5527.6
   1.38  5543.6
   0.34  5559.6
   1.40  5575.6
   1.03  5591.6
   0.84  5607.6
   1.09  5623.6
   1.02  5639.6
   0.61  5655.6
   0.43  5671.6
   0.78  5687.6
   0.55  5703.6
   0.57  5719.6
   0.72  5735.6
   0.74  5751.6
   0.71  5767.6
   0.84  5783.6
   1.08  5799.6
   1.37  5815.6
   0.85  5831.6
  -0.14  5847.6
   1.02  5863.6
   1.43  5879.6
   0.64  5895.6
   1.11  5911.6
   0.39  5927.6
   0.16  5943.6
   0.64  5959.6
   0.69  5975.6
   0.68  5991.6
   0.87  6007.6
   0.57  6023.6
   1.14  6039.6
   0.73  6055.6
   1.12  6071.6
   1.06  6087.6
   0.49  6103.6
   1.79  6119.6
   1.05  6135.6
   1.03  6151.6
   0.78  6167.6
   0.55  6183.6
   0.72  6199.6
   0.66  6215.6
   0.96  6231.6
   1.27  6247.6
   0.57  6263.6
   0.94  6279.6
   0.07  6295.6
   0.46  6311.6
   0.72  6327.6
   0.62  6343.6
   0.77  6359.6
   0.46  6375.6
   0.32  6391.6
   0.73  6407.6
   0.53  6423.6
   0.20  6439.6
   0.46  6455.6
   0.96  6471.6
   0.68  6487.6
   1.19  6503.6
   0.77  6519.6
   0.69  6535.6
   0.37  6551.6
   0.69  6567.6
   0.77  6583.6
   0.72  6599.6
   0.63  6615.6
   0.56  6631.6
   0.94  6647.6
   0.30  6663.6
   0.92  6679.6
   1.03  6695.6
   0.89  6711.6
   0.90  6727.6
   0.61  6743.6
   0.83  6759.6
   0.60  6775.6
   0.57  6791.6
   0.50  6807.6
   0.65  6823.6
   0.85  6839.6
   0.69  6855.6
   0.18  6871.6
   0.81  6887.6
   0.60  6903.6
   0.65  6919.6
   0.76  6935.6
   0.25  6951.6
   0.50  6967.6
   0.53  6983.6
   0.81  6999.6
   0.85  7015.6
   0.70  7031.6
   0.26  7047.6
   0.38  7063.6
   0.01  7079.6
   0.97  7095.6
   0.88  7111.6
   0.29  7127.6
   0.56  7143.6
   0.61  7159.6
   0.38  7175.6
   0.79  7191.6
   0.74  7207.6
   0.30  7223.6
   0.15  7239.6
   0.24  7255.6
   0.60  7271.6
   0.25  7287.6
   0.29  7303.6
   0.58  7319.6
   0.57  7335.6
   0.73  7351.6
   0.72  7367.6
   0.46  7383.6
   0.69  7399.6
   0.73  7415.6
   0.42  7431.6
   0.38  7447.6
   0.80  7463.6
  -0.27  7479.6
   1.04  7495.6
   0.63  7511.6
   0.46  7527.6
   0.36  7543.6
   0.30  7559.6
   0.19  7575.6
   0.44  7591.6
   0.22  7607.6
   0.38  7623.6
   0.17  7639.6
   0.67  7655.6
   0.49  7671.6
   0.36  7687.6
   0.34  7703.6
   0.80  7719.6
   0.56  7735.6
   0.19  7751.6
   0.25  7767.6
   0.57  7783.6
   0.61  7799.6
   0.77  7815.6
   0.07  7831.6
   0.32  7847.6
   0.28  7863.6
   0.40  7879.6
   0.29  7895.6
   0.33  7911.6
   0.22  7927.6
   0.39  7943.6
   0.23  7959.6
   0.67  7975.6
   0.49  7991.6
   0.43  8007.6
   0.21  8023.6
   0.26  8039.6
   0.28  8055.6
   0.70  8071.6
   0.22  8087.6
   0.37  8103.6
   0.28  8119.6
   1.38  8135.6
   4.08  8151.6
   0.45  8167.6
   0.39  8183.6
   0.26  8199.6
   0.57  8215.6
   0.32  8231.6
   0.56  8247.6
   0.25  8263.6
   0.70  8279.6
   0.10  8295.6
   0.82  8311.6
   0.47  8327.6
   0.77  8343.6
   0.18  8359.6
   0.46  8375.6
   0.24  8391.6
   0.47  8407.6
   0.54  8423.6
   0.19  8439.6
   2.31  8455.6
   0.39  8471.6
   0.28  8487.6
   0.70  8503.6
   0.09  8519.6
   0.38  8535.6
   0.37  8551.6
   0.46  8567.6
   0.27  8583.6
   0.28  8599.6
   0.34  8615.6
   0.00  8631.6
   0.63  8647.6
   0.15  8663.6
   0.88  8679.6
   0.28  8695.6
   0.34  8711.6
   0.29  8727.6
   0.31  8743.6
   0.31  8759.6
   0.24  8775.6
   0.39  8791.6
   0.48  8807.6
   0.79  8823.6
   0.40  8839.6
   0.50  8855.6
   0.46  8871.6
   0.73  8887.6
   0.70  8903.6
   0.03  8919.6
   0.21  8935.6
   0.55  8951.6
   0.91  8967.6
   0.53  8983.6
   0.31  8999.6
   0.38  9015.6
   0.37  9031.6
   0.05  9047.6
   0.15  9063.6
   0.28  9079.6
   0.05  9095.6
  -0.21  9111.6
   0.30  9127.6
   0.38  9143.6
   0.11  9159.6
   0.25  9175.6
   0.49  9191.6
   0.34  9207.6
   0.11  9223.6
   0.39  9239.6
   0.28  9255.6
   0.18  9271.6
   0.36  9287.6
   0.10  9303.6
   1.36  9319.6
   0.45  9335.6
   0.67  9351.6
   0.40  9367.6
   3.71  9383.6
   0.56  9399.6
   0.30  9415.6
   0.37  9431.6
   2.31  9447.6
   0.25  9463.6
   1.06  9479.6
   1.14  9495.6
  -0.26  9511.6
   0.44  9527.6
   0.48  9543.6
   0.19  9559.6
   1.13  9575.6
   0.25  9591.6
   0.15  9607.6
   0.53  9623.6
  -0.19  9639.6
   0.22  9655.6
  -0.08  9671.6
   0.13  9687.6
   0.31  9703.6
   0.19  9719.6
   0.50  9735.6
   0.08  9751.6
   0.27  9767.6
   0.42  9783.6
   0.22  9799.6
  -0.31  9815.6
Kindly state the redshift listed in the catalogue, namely 1.19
